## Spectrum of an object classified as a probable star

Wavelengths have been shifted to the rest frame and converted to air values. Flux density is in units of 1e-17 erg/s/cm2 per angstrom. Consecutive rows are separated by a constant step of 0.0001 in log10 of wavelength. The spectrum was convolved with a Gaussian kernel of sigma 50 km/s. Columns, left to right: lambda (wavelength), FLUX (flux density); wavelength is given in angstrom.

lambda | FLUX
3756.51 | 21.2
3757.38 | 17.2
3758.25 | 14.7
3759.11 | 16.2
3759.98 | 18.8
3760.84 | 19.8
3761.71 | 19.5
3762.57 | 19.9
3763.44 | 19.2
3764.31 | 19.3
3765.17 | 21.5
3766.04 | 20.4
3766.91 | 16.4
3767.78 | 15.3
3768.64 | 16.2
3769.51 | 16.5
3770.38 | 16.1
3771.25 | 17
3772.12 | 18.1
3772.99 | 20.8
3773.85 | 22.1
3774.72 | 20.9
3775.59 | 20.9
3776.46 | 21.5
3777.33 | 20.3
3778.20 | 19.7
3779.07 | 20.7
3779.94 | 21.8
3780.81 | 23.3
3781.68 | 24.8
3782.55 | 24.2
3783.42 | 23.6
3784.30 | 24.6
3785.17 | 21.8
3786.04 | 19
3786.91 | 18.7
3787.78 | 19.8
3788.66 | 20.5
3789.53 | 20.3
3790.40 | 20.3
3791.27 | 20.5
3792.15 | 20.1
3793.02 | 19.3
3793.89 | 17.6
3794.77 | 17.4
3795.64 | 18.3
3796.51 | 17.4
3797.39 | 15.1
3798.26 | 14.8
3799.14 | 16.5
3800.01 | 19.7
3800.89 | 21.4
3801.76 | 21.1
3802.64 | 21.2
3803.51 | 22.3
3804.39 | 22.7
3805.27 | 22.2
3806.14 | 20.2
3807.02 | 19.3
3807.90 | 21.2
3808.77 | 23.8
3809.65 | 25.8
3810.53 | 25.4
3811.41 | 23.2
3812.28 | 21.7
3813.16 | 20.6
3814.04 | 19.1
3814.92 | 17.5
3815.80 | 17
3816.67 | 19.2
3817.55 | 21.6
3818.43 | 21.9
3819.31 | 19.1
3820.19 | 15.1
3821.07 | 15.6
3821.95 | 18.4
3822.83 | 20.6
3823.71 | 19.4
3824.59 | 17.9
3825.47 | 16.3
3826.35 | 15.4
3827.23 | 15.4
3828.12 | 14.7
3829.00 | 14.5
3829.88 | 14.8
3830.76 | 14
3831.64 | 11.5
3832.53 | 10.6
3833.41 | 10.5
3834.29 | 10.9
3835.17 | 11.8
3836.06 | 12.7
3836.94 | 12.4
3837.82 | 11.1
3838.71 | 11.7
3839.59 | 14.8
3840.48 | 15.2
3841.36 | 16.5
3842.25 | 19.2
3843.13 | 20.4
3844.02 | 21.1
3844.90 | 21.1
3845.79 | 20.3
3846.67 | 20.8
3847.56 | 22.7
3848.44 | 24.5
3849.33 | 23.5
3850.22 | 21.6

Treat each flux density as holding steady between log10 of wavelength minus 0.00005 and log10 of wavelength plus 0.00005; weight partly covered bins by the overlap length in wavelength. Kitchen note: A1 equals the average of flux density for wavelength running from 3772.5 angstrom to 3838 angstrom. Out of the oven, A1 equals 18.9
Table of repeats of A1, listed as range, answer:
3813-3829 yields 17.9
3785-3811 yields 20.1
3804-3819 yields 21.3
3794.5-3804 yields 18.7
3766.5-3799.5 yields 19.5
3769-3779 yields 19.5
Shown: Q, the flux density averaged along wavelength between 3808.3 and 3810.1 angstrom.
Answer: 24.7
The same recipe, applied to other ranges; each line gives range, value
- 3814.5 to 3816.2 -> 17.2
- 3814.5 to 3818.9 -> 19.5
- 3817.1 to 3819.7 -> 20.9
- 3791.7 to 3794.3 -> 19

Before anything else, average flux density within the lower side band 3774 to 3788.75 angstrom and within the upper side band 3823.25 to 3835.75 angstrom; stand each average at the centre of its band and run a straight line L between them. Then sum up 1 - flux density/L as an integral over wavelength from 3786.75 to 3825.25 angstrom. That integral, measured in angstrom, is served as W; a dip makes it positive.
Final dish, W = -4.8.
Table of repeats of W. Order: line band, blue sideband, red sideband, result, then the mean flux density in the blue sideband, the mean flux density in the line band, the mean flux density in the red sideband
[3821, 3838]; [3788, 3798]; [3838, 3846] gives 3.2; 18.8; 14.5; 17.5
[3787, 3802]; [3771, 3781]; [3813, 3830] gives 0.5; 20.6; 18.8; 17.7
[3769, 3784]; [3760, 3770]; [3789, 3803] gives -1.7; 18.5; 20.7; 18.8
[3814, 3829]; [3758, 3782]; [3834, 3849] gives -0.1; 19.4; 17.8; 17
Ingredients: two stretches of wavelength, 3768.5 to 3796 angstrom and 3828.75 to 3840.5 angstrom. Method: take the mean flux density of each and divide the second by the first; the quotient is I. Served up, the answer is 0.6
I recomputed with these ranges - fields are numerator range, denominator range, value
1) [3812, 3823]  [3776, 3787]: 0.86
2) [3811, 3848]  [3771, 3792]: 0.80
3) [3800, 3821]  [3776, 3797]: 1.01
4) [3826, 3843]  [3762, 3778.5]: 0.72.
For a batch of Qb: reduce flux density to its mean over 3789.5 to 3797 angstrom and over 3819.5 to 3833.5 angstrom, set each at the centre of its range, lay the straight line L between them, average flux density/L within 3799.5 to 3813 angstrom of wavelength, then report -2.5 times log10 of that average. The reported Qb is -0.25 mag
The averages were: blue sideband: 18.9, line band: 22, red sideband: 15.5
